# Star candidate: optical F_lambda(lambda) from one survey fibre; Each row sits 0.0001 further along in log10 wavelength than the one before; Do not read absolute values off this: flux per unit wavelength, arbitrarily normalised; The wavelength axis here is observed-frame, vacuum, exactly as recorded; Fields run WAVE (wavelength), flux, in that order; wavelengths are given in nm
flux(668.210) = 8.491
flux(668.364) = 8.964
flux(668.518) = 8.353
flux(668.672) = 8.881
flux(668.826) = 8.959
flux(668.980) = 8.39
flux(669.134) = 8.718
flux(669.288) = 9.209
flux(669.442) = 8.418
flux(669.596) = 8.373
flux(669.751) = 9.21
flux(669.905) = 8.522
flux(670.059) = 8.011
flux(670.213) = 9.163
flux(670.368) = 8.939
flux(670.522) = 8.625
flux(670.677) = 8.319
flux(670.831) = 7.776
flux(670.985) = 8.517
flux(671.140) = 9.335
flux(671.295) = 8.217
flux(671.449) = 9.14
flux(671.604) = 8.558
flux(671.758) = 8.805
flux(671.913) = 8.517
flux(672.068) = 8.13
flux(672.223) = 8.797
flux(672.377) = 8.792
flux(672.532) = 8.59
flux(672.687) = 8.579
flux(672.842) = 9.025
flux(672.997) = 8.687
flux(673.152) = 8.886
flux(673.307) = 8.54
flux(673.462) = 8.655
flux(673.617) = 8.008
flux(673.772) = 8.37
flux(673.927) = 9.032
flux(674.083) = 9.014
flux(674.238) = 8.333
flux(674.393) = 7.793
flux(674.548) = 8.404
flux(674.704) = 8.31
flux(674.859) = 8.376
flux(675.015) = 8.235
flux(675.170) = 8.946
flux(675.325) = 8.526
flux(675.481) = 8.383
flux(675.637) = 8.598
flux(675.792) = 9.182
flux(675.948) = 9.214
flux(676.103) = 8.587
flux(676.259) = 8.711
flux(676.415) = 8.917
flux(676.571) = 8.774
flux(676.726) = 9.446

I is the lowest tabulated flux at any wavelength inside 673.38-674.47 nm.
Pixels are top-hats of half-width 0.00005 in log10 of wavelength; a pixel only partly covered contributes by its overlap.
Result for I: 7.793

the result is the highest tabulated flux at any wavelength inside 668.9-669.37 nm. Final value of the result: 9.209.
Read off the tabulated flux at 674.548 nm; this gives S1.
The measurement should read 8.404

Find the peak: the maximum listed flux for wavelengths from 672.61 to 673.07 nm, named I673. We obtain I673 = 9.025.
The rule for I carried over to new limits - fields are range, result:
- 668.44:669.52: 8.353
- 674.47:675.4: 8.235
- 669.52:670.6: 8.011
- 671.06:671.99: 8.217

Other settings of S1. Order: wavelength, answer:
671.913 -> 8.517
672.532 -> 8.59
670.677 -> 8.319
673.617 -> 8.008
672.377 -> 8.792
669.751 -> 9.21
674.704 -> 8.31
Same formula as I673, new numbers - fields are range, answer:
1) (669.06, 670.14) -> 9.21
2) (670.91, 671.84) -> 9.335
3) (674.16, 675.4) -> 8.946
